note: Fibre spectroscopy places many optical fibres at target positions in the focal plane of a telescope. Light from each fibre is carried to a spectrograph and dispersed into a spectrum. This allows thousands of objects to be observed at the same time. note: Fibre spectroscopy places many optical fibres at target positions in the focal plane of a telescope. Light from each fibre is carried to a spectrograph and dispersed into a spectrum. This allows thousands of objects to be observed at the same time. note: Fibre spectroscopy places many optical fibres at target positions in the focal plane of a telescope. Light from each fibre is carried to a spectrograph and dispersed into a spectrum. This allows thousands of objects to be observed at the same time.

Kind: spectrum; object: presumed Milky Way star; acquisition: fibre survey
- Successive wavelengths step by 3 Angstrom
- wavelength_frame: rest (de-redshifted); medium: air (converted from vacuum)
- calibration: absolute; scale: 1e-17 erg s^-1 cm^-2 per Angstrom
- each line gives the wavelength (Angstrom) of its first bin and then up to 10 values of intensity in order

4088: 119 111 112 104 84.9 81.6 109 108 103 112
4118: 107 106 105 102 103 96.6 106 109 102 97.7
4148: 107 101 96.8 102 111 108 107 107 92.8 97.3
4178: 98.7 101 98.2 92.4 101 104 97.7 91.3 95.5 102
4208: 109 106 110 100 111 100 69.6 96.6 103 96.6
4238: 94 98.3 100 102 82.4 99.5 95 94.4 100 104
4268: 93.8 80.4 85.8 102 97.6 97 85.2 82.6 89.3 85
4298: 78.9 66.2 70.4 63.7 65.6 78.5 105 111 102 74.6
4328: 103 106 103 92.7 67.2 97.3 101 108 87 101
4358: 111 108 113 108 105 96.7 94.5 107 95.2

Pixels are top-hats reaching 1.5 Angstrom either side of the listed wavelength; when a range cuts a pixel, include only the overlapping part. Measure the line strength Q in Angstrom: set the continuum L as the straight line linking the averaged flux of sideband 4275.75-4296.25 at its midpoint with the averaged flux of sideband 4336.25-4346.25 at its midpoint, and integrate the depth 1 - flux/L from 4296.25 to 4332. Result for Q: 1.72 Angstrom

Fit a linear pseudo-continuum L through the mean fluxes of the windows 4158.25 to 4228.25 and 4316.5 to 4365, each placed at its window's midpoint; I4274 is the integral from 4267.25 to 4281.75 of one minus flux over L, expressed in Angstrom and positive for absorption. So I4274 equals 1.1 Angstrom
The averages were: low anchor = 100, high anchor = 99.1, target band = 91.9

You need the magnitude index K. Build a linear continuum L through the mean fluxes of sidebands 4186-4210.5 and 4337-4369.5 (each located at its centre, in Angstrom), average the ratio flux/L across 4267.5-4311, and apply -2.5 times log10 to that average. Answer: 0.20 mag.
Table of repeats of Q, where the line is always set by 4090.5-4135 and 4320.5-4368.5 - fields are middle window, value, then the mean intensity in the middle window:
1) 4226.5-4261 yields 1.66 Angstrom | 95.8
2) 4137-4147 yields -0.09 Angstrom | 103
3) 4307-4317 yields 2.05 Angstrom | 79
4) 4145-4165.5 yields -0.36 Angstrom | 104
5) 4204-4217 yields -0.64 Angstrom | 106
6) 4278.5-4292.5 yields 1.33 Angstrom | 90.4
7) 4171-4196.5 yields 0.86 Angstrom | 98.2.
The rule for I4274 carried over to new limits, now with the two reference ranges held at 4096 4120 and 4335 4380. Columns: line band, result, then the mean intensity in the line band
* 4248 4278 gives 2.0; 93.7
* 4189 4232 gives 0.4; 99.7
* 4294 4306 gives 3.1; 74.2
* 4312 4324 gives 0.1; 99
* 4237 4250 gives 0.5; 96.9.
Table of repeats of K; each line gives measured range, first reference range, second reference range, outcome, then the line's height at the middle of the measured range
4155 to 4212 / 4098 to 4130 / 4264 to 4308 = -0.06 mag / 95.3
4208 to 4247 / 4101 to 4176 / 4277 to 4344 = -0.05 mag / 95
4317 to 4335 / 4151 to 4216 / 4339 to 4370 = 0.01 mag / 101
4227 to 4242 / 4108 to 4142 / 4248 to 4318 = -0.05 mag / 92.8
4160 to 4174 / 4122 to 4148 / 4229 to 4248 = -0.03 mag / 102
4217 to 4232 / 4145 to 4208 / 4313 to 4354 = 0.04 mag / 99.3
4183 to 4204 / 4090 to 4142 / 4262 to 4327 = -0.01 mag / 96.3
